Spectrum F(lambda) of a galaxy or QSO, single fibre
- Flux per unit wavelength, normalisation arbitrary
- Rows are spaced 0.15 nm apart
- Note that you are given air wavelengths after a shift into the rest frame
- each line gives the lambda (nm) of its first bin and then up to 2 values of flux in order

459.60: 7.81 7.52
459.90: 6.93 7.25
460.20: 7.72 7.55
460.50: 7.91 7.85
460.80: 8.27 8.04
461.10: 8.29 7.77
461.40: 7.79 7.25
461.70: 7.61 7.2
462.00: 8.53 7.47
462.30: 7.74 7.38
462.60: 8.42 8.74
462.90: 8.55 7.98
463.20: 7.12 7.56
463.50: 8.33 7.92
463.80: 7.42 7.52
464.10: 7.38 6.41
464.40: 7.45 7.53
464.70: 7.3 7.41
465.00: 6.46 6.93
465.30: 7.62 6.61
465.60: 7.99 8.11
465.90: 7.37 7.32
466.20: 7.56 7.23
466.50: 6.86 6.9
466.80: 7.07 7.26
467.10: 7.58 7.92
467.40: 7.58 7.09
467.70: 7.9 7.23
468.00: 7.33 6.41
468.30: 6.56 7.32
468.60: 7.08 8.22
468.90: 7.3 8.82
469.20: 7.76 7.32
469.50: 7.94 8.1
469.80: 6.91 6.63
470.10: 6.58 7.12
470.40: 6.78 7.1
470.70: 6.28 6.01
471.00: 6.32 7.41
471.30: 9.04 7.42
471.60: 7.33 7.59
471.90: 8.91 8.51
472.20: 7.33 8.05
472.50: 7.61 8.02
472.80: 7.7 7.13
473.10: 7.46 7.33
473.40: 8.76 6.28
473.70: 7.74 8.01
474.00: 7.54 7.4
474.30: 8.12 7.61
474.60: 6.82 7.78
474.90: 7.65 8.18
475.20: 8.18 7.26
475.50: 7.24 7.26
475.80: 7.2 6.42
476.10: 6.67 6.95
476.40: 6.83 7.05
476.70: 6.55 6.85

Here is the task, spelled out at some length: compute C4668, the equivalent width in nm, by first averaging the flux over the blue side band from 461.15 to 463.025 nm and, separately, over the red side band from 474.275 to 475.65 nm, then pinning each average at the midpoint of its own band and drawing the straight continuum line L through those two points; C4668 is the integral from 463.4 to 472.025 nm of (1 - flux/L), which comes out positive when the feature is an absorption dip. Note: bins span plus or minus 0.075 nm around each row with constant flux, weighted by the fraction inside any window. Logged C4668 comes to 0.45 nm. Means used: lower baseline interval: 7.88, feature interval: 7.36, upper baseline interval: 7.61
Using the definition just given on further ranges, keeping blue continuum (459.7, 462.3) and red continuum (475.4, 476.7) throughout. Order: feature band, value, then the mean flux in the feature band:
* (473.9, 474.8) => -0.07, 7.55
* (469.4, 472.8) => -0.11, 7.41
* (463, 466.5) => 0.05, 7.4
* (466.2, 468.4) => 0.05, 7.22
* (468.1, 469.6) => -0.04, 7.5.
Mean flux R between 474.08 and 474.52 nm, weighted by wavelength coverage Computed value 7.71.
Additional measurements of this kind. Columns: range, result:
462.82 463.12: 8.28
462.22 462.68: 7.85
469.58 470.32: 7.06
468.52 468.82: 7.63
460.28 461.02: 7.93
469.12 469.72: 7.79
